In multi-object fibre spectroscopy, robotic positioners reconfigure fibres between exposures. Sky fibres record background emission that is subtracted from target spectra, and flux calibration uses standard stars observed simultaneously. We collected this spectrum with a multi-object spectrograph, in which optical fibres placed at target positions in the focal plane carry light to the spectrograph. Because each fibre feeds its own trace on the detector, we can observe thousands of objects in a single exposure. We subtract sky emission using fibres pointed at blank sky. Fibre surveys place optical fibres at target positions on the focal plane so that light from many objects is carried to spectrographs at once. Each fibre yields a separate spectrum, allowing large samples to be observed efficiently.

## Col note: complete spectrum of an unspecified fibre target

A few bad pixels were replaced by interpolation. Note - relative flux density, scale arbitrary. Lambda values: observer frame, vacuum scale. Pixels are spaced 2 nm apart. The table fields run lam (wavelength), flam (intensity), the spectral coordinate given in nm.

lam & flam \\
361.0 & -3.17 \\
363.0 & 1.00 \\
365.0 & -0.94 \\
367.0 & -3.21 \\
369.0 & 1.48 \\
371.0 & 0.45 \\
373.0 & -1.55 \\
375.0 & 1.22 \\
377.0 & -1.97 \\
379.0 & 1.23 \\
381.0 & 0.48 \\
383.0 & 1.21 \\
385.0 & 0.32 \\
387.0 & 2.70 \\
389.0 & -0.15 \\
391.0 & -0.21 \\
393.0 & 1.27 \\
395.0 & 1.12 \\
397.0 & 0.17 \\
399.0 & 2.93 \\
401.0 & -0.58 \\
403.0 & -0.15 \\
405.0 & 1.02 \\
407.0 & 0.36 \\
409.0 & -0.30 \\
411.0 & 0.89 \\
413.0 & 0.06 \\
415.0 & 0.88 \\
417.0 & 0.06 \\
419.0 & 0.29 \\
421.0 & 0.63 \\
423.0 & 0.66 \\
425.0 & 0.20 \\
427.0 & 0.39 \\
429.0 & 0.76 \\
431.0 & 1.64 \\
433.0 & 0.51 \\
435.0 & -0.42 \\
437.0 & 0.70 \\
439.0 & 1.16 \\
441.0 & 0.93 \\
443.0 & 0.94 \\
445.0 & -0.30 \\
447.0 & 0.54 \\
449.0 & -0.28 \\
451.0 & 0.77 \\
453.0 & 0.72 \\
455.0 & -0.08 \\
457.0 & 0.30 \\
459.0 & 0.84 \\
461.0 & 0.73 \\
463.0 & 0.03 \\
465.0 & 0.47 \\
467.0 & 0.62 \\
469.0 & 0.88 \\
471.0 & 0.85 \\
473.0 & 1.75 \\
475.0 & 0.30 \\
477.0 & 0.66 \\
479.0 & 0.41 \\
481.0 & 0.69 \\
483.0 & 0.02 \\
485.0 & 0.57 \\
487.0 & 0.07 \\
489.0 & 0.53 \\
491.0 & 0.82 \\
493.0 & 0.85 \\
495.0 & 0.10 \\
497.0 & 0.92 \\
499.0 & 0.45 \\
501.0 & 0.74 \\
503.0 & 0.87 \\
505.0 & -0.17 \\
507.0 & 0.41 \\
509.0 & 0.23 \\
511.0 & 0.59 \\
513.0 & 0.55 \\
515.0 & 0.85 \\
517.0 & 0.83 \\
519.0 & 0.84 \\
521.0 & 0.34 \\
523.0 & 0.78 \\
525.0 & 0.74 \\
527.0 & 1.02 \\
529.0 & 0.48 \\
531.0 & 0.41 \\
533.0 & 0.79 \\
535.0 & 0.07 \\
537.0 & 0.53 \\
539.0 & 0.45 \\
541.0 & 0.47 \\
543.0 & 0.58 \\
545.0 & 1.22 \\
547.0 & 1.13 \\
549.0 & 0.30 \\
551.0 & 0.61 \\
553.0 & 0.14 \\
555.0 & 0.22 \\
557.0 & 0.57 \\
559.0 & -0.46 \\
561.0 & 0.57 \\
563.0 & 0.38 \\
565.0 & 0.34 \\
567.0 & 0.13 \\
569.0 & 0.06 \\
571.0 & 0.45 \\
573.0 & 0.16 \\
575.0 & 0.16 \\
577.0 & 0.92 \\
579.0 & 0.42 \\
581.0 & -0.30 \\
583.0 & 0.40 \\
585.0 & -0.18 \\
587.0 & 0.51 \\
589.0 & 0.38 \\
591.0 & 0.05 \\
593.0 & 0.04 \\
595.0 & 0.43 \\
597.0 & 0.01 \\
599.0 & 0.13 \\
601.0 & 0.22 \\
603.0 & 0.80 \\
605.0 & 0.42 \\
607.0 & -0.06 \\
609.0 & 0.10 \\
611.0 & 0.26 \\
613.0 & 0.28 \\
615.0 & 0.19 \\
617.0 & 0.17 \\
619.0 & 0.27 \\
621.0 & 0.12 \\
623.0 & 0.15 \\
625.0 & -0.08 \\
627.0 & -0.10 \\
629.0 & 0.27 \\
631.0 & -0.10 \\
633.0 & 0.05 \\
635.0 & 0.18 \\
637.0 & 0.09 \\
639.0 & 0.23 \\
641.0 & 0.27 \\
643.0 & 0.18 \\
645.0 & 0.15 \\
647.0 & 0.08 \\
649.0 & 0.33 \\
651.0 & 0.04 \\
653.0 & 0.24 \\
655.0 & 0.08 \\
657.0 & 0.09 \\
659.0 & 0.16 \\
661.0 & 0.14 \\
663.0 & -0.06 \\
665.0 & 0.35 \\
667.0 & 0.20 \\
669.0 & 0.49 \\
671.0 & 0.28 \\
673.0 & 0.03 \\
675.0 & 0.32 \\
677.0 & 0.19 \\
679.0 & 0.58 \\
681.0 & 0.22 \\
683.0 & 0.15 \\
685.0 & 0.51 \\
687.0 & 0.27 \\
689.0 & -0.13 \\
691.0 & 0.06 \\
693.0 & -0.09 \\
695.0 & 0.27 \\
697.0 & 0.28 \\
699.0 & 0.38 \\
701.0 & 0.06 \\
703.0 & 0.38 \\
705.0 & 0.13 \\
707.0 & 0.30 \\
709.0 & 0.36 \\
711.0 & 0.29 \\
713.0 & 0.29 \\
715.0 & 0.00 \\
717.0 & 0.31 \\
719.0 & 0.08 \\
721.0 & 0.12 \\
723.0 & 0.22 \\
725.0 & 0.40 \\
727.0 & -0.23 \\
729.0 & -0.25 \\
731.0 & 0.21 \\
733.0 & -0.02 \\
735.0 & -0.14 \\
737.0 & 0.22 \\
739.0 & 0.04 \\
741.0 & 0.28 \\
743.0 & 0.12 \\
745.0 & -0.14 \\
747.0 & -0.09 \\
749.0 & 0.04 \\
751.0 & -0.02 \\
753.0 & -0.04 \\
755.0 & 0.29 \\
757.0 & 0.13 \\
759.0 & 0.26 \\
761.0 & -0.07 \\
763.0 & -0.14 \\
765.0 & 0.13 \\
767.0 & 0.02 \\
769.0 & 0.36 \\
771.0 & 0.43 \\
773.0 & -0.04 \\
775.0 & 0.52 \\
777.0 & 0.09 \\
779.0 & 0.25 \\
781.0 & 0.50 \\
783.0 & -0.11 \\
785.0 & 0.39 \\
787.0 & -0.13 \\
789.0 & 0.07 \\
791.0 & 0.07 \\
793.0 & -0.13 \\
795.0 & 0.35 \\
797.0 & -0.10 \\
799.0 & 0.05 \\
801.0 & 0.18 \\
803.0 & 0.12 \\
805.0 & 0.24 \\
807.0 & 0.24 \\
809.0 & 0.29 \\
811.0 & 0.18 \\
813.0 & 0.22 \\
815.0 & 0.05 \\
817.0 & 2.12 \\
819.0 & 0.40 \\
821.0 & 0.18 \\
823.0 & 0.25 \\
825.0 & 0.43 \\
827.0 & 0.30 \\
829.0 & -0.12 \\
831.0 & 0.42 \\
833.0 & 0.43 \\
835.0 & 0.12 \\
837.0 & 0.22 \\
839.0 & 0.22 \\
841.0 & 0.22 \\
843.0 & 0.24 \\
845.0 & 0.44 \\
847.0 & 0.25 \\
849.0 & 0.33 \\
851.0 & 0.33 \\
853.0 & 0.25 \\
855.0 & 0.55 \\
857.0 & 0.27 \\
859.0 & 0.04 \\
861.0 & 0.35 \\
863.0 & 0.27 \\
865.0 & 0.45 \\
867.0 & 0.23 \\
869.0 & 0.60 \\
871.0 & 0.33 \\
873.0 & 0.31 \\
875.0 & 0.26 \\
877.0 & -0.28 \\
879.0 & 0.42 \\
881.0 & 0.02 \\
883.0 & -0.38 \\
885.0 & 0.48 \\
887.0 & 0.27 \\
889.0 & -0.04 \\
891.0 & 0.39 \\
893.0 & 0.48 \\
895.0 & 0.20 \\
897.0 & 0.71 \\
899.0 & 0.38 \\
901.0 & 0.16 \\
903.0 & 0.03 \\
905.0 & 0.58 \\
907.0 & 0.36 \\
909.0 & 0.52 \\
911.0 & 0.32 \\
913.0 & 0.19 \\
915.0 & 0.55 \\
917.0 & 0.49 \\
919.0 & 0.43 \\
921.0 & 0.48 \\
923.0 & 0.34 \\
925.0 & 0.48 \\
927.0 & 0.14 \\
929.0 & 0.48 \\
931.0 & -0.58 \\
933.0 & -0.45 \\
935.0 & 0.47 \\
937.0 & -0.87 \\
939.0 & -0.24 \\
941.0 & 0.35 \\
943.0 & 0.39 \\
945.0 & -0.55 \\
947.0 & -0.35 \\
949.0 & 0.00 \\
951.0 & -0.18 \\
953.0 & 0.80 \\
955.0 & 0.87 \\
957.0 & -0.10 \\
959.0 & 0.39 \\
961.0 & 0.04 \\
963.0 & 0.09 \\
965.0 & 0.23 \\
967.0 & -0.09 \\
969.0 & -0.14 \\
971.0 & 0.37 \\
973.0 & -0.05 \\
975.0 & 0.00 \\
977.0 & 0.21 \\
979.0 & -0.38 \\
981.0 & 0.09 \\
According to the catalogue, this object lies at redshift 1.190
